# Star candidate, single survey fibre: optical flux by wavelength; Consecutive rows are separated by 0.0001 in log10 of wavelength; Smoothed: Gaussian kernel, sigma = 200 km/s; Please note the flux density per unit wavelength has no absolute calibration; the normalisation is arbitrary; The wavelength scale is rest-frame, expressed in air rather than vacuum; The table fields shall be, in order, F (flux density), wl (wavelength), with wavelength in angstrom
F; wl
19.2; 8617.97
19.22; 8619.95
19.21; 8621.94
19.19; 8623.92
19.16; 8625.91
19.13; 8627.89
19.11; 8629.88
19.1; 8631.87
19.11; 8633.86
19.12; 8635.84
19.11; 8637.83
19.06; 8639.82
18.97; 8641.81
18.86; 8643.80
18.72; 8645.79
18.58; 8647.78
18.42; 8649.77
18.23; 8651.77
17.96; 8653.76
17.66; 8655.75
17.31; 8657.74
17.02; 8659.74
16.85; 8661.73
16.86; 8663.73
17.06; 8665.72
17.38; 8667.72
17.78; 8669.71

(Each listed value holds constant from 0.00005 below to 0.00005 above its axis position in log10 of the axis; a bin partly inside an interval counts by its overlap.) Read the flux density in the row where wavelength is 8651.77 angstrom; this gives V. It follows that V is 18.23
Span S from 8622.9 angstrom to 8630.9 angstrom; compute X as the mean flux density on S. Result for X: 19.2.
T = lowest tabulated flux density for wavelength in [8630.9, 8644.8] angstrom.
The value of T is 18.86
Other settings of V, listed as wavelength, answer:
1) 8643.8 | 18.86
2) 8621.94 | 19.21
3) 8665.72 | 17.06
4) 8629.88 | 19.11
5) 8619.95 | 19.22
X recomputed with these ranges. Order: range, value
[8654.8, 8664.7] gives 17.1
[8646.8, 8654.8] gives 18.3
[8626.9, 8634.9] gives 19.1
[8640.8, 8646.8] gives 18.9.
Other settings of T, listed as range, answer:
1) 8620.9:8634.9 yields 19.1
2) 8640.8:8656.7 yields 17.66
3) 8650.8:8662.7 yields 16.85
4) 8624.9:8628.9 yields 19.13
